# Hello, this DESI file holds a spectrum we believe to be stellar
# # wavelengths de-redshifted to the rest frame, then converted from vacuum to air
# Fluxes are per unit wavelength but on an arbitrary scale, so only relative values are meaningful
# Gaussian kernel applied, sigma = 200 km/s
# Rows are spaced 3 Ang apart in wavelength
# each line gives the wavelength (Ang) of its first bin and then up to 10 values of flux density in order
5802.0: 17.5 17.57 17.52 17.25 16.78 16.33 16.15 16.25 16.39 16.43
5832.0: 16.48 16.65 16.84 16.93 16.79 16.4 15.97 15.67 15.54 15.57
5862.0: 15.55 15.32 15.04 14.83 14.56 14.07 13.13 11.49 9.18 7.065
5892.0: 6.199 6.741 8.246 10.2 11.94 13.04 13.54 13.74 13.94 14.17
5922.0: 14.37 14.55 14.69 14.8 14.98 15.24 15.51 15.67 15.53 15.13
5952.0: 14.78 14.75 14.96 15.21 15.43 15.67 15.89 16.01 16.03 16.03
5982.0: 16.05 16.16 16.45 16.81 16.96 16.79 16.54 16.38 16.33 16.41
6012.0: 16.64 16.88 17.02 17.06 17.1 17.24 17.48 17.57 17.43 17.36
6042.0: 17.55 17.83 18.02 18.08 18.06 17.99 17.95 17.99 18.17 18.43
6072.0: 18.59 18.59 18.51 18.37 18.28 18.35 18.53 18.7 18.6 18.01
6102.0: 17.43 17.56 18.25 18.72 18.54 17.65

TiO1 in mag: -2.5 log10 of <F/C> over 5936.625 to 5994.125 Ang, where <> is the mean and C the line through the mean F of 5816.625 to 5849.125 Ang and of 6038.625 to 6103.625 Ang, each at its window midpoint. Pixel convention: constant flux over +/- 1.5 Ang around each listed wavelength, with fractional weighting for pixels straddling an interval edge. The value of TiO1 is 0.11 mag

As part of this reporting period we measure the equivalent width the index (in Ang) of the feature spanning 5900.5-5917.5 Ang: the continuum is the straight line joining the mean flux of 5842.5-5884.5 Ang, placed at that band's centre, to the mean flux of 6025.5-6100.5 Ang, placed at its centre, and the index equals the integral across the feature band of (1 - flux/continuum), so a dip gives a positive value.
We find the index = 3.05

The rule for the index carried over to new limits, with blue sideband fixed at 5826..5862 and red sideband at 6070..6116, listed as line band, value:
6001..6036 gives 1.5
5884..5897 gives 7.1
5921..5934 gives 1.8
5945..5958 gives 1.6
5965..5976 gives 0.9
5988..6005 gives 0.8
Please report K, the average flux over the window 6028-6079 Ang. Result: 18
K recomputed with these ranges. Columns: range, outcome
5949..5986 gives 15.6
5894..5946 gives 13.4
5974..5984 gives 16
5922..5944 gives 15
